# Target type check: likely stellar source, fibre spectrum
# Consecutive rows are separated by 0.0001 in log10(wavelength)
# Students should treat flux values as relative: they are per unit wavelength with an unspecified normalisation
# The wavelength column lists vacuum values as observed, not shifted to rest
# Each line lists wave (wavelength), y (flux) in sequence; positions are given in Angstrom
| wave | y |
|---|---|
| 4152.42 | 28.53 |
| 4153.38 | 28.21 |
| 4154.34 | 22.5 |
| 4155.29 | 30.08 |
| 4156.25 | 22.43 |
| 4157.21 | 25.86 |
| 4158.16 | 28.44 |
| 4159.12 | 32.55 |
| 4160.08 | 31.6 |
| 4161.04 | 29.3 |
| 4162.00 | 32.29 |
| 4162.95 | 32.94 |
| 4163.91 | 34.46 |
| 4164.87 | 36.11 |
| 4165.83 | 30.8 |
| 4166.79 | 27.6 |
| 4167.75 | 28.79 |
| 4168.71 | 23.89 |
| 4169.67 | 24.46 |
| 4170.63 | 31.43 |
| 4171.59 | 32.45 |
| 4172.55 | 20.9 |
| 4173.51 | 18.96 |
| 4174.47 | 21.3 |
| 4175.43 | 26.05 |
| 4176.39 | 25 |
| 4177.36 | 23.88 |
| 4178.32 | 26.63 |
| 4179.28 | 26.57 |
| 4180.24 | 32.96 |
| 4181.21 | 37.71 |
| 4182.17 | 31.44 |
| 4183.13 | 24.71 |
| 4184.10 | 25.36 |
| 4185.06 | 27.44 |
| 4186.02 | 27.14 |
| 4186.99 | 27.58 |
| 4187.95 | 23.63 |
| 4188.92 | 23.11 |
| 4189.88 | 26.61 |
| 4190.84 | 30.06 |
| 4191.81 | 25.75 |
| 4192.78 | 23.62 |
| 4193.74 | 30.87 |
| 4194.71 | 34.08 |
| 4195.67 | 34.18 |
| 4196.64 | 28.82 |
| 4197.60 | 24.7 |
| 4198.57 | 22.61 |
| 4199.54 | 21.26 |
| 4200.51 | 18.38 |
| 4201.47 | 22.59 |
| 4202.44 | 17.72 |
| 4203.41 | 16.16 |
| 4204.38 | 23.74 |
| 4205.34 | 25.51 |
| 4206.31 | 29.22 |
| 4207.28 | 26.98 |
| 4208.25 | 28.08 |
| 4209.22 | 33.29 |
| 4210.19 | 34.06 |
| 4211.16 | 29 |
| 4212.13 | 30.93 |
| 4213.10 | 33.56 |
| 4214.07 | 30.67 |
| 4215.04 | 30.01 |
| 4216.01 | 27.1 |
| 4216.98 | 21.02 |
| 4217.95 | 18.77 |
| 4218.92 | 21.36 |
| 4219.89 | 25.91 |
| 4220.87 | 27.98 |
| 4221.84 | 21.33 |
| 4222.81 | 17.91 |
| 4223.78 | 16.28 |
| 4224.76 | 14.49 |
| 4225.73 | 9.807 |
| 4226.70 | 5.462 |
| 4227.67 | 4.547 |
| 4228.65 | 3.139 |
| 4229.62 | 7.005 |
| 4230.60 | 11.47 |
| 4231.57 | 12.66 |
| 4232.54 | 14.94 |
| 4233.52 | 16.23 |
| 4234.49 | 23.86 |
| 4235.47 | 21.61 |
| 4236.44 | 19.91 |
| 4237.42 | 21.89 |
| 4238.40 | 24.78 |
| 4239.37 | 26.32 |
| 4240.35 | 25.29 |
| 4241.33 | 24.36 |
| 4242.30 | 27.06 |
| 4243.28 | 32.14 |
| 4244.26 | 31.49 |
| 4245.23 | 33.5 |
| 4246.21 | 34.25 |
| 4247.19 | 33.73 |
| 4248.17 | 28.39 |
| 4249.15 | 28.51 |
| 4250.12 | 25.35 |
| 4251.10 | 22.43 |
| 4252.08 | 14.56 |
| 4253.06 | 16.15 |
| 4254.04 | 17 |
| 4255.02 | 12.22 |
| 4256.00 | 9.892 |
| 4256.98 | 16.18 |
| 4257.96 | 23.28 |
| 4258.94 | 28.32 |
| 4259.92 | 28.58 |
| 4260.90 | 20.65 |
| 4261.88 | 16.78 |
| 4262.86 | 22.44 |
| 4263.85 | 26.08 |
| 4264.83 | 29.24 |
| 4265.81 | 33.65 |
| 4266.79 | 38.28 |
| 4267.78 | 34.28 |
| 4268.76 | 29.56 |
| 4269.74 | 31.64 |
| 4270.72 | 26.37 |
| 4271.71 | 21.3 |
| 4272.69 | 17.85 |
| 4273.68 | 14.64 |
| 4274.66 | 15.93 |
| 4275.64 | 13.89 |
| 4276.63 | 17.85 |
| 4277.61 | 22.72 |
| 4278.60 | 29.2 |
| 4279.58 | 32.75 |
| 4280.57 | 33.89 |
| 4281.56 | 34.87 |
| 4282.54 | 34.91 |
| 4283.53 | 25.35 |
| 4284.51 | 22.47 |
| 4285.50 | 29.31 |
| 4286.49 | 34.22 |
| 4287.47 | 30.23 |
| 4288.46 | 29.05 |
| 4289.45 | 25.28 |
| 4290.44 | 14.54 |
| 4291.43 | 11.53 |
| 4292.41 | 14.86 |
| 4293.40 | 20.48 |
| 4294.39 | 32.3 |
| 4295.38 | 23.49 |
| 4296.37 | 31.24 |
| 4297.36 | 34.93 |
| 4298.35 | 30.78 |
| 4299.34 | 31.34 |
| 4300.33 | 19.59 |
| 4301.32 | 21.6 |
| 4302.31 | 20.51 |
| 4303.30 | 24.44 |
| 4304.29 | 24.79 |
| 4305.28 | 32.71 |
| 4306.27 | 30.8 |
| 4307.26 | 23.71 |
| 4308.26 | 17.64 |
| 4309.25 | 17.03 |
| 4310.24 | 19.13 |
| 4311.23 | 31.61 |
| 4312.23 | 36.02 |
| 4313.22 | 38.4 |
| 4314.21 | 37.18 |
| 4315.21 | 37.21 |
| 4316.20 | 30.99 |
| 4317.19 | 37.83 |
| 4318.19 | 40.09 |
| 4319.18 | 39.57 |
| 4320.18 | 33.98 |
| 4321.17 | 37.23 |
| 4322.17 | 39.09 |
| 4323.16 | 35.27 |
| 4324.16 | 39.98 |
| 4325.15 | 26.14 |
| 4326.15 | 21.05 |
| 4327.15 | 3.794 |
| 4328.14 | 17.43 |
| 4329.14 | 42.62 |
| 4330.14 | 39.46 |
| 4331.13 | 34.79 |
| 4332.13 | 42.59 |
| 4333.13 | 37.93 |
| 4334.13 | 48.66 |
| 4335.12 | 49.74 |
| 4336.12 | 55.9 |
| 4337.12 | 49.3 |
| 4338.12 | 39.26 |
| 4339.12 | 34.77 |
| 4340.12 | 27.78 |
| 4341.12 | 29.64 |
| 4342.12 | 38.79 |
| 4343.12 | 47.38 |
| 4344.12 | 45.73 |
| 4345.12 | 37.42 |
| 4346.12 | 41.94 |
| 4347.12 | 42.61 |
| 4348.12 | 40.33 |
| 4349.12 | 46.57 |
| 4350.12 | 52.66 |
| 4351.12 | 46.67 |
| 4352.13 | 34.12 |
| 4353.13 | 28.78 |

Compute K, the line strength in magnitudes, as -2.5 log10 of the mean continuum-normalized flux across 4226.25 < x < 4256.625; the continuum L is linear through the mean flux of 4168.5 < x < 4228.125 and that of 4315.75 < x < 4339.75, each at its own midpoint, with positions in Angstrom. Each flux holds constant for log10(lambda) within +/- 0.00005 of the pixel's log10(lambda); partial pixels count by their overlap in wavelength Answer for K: 0.38 mag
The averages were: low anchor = 25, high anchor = 36.5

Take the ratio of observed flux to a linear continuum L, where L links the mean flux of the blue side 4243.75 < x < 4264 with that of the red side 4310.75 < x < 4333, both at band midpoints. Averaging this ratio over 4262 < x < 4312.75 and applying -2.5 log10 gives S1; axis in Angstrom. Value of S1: 0.10 mag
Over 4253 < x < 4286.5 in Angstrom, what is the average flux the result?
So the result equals 24.6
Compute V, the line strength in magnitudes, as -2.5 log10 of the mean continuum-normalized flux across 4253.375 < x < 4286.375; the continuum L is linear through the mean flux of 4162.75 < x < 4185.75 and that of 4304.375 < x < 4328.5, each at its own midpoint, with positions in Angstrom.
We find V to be 0.19 mag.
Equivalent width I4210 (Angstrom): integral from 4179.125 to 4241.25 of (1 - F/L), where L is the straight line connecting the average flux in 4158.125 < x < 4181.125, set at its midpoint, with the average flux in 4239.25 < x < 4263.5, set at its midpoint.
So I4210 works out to 6.9 Angstrom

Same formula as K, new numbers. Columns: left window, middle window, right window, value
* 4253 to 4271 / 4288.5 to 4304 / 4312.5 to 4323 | 0.32 mag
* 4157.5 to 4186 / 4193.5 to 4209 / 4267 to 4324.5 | 0.12 mag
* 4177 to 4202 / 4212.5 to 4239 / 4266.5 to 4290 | 0.39 mag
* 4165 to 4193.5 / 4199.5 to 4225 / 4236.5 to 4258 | 0.03 mag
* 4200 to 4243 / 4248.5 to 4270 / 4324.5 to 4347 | 0.13 mag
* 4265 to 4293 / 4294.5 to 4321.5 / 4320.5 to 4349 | 0.08 mag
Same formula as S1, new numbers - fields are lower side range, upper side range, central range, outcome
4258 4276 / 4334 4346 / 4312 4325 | 0.00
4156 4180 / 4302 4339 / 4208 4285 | 0.30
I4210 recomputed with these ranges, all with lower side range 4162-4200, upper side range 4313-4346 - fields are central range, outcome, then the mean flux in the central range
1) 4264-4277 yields 3.2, 25.1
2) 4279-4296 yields 3.9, 26.5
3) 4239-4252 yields 1.4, 28.3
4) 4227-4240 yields 6.3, 16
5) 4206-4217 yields -0.1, 29.8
